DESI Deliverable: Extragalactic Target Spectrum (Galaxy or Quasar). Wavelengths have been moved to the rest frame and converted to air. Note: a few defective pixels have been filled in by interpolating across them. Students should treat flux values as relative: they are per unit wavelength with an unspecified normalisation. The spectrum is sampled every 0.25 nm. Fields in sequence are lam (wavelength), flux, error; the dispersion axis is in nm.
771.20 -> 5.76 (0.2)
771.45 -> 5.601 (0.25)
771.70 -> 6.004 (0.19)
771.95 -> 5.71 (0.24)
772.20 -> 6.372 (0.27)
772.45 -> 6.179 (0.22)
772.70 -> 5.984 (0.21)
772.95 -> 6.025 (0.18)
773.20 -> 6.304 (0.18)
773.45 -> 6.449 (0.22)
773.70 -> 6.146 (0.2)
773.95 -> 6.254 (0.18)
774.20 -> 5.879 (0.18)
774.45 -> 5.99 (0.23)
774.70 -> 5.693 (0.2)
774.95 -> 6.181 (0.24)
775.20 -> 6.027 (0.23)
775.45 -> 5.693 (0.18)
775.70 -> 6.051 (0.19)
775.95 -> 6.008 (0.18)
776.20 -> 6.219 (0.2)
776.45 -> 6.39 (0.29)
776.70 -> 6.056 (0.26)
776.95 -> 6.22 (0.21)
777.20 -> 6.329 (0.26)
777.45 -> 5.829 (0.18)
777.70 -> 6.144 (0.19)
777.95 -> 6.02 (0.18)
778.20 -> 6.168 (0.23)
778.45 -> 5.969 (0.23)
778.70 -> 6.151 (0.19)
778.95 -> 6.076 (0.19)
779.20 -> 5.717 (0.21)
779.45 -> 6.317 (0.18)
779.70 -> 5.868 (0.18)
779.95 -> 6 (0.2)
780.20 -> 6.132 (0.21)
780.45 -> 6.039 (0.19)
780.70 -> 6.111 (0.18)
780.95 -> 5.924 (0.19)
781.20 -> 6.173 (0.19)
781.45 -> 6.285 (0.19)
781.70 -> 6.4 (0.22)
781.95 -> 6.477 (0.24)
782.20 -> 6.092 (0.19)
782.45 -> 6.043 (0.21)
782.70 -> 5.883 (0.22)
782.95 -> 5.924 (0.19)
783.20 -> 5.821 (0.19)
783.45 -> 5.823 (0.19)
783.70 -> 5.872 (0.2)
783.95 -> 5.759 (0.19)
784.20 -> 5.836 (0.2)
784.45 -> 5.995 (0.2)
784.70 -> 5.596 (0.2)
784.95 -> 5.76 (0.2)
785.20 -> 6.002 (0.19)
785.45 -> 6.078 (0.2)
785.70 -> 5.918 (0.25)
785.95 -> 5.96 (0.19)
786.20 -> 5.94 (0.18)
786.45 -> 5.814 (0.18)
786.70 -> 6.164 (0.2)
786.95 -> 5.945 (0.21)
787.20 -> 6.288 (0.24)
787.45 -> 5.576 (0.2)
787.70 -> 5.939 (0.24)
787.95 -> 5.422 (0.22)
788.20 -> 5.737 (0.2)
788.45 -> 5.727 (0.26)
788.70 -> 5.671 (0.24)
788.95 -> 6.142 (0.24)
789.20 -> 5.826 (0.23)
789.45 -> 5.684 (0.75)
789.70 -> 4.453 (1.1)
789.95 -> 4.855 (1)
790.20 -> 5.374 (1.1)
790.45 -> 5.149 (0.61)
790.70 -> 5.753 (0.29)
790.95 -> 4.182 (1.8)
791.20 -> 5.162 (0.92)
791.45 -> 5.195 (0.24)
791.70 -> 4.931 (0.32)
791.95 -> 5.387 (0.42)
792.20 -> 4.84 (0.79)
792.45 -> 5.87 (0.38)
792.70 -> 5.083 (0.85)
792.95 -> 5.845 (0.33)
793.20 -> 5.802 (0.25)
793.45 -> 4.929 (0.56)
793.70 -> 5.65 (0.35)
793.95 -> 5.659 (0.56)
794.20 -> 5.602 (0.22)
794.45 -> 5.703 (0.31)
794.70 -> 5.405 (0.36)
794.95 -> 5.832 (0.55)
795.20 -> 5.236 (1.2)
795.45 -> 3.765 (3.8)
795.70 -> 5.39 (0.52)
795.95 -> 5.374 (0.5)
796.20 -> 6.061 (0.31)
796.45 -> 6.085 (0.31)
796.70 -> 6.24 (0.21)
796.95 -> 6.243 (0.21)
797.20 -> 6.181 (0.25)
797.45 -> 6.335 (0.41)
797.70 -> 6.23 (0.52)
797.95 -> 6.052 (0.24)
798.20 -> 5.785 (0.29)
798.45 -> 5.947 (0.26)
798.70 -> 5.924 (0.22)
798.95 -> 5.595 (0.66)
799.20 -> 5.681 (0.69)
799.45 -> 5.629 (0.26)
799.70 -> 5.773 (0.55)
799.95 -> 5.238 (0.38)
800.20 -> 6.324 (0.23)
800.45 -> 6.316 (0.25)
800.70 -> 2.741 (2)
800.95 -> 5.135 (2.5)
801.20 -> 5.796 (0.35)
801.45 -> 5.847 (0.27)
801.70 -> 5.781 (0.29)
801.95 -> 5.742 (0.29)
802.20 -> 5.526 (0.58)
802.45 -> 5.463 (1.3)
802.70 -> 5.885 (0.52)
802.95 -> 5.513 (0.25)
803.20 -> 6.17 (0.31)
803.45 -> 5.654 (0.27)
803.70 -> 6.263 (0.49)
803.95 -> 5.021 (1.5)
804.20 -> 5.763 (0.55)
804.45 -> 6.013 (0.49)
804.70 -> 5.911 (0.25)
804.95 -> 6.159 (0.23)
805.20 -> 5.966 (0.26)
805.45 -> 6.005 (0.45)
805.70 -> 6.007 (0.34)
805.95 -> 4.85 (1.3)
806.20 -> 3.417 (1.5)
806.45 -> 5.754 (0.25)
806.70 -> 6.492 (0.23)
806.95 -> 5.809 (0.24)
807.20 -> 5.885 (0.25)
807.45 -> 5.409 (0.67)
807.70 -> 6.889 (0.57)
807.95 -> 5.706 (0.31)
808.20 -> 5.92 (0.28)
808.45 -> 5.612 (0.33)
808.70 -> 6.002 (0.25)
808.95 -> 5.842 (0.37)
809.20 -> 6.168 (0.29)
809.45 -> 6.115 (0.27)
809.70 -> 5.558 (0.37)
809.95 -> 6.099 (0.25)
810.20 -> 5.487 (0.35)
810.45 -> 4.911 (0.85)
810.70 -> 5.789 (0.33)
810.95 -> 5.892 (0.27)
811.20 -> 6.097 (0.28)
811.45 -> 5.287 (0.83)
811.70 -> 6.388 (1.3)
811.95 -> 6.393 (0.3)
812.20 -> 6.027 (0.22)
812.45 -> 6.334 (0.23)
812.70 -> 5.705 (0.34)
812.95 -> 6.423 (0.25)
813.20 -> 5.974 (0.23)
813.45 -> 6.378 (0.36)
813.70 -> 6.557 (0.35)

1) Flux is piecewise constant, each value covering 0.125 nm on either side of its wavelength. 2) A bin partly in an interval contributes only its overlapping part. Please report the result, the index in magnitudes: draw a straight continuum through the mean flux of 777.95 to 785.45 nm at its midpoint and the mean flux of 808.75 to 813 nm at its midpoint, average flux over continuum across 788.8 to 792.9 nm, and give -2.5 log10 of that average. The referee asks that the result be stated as 0.14 mag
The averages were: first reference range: 6.01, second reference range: 5.91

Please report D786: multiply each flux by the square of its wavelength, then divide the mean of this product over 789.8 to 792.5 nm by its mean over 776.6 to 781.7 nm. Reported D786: 0.9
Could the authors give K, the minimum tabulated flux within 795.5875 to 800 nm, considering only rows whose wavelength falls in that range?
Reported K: 5.238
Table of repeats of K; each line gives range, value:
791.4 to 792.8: 4.84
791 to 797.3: 3.765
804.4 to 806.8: 3.417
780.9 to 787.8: 5.576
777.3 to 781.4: 5.717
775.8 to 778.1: 5.829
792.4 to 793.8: 4.929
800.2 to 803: 2.741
